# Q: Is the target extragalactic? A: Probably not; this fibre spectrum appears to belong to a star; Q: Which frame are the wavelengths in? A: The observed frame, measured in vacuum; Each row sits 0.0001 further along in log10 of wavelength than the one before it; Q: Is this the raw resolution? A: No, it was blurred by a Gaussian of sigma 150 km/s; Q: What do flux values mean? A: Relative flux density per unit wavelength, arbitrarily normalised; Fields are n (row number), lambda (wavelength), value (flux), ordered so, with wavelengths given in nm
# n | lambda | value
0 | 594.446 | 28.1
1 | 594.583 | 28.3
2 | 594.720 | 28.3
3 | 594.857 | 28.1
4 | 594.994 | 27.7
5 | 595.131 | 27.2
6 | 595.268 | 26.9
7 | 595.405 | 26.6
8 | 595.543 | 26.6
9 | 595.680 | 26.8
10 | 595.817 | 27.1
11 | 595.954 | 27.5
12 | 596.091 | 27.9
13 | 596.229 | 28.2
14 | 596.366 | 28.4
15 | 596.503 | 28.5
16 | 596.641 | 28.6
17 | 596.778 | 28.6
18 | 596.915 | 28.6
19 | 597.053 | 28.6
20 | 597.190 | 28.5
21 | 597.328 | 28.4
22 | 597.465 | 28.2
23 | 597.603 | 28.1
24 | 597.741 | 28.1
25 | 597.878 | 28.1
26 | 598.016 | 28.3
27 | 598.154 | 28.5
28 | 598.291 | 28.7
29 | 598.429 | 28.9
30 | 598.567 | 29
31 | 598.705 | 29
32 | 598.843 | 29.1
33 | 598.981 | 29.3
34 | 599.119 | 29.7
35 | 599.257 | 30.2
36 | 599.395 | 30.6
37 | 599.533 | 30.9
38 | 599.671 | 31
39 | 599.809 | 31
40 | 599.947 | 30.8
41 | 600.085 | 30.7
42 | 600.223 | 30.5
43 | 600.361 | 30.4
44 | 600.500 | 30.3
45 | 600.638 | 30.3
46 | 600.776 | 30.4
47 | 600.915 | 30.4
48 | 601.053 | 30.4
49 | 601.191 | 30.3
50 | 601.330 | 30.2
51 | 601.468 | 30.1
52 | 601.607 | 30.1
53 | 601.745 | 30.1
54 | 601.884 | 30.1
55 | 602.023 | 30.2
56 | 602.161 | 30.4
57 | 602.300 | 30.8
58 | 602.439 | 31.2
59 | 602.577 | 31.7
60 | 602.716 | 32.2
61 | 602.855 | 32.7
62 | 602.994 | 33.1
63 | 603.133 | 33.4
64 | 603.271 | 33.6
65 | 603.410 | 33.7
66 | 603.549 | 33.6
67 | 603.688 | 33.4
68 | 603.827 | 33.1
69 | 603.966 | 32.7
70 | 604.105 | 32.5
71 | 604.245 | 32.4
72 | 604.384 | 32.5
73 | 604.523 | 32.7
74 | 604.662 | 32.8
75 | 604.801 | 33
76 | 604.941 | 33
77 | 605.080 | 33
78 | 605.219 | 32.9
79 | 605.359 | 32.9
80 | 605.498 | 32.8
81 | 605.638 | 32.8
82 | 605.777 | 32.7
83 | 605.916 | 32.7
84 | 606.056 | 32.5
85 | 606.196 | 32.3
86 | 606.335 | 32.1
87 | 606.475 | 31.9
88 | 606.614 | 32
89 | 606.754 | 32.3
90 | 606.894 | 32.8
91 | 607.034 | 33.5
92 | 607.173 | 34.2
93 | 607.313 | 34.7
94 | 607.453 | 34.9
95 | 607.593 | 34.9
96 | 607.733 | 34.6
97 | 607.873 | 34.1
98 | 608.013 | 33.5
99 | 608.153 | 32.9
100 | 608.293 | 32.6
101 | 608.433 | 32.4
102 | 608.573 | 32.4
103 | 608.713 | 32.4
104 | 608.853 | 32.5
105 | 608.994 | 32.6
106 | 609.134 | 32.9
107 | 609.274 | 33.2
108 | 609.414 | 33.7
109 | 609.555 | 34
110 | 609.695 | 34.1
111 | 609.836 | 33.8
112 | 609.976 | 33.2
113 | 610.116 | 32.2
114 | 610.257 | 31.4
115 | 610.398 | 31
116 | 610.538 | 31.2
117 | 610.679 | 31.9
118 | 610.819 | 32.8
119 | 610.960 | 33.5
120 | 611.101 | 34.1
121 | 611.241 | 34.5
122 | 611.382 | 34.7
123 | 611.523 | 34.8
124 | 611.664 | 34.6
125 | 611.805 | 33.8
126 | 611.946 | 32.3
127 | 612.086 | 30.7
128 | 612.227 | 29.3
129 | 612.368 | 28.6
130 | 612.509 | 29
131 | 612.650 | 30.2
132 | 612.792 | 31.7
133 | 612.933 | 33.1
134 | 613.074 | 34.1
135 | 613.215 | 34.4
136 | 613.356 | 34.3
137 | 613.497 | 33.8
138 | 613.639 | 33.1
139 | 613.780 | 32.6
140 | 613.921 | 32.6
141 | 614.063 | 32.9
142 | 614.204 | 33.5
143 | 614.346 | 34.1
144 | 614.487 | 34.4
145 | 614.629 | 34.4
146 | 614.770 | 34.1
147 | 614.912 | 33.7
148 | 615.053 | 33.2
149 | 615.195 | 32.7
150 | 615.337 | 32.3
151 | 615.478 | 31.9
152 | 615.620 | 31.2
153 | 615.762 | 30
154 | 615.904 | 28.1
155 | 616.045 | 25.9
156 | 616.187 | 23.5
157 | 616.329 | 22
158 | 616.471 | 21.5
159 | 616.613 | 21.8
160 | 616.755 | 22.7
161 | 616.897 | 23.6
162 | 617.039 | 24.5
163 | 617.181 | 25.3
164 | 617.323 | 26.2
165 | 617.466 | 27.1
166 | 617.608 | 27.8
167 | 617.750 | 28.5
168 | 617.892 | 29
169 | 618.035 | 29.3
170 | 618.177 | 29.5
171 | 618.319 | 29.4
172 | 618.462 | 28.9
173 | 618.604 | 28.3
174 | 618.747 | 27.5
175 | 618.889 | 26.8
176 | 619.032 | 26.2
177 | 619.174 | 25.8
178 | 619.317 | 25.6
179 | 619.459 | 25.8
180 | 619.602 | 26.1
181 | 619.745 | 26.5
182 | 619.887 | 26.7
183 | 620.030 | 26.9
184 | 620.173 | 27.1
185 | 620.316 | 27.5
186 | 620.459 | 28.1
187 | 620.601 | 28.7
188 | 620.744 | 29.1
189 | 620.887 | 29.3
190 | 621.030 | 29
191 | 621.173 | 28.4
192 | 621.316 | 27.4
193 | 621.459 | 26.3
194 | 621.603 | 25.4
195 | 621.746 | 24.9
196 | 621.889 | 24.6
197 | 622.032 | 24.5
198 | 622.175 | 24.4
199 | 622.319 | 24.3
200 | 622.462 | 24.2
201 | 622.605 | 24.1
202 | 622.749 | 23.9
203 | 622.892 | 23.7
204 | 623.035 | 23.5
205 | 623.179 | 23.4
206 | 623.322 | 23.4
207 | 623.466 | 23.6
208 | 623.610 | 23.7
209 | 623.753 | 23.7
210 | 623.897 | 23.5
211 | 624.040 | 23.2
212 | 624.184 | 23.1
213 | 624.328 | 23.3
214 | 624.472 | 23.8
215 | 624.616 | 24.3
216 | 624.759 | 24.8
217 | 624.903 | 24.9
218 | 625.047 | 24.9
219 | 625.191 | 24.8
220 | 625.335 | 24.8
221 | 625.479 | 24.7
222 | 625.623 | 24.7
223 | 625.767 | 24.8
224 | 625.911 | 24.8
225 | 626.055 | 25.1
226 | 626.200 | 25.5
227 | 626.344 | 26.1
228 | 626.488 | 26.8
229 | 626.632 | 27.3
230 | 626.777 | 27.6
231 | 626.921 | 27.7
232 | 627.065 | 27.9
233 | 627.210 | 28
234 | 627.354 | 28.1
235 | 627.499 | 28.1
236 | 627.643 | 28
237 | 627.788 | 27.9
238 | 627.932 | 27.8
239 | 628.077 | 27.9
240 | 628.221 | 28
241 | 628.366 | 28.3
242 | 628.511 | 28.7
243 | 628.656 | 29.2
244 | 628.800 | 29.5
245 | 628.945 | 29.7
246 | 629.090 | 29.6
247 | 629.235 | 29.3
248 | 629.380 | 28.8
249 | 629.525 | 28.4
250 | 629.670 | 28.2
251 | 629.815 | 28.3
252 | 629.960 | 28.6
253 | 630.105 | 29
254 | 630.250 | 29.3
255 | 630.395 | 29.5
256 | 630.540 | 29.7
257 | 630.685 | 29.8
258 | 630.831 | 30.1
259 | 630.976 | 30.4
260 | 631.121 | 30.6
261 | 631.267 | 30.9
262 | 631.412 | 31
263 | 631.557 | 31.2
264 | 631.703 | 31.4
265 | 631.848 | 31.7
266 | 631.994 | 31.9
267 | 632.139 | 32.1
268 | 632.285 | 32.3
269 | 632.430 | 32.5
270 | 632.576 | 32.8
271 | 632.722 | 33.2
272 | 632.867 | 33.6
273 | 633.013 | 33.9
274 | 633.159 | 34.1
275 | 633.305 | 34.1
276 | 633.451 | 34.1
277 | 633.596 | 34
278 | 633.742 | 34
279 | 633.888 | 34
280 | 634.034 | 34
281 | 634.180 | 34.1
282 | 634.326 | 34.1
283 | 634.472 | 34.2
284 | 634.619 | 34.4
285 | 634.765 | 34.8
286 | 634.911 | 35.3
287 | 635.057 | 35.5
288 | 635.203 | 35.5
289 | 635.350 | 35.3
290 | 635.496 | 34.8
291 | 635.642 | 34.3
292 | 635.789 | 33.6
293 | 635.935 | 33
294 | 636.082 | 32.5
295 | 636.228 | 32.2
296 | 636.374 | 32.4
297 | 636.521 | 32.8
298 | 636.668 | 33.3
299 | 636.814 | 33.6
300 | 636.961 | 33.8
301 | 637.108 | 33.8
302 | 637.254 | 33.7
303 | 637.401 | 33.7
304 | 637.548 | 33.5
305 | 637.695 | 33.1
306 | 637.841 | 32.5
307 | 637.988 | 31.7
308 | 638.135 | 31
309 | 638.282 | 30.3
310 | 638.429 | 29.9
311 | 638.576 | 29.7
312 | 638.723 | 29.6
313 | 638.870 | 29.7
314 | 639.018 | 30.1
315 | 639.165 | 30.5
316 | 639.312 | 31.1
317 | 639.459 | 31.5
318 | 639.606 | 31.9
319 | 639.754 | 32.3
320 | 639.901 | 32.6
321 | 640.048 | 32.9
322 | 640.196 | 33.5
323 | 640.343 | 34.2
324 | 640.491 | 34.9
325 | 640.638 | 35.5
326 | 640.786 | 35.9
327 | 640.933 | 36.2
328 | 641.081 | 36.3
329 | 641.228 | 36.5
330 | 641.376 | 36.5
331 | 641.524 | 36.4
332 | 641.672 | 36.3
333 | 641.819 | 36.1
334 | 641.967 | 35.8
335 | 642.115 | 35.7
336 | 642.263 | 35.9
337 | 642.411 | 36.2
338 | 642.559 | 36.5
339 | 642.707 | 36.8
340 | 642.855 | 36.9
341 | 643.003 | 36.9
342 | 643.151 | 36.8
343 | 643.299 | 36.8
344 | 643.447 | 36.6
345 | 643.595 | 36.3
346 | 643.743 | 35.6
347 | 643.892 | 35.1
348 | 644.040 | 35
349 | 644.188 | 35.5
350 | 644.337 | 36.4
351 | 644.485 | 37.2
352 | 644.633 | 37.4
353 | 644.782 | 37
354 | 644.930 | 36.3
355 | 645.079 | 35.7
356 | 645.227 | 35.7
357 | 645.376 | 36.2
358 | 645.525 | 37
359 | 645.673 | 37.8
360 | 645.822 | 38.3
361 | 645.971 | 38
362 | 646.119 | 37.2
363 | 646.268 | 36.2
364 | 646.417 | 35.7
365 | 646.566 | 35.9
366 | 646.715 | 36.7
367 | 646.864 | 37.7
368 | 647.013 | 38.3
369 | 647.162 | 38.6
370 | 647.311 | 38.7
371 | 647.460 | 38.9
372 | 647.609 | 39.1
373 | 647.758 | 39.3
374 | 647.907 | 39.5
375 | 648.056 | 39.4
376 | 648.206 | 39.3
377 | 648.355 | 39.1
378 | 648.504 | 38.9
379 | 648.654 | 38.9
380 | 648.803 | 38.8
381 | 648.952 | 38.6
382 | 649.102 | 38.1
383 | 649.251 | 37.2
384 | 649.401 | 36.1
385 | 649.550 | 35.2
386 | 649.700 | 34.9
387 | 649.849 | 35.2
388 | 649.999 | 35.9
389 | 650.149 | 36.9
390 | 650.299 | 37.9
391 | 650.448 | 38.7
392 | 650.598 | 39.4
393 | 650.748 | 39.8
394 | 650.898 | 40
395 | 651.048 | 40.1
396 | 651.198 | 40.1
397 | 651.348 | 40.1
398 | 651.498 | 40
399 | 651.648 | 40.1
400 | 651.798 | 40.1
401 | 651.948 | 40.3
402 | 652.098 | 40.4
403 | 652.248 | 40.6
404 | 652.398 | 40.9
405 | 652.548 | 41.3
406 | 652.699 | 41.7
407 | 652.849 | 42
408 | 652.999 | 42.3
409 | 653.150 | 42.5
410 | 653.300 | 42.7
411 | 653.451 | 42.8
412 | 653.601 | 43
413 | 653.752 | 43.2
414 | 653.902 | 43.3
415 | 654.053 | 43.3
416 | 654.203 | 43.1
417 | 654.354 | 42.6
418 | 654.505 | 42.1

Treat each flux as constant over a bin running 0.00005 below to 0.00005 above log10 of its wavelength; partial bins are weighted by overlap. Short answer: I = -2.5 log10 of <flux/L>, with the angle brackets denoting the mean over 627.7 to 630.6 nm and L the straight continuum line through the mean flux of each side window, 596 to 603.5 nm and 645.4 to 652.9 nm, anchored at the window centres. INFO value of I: 0.215 mag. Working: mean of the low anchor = 30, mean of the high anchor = 38.6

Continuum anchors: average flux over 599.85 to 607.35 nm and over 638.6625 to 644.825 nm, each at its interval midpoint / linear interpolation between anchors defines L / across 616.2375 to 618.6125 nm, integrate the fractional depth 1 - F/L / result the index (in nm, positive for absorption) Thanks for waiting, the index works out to 0.50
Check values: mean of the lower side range 32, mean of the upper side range 34.9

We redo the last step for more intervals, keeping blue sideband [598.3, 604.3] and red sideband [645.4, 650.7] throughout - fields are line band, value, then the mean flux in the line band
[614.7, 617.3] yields 0.430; 27.6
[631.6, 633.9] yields 0.161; 33.1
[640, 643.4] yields 0.084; 35.9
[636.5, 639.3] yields 0.340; 31.9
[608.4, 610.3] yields -0.046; 32.9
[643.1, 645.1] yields 0.049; 36.3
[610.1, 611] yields 0.011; 31.9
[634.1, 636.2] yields 0.091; 34.3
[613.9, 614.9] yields -0.026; 33.7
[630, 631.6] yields 0.235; 30.1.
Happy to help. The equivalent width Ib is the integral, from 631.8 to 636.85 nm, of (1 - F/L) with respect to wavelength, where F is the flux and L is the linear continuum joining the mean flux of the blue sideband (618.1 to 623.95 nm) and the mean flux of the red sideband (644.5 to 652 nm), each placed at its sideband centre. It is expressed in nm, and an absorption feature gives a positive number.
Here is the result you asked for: -0.279 nm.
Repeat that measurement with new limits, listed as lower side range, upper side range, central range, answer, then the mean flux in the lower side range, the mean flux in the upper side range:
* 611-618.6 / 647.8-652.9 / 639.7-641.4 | 0.09 nm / 30.4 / 39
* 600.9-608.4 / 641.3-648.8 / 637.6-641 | 0.40 nm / 32.5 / 37.1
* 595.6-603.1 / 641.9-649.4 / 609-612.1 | -0.16 nm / 29.6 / 37.2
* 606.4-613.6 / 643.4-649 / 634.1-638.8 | 0.39 nm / 32.9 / 37.4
